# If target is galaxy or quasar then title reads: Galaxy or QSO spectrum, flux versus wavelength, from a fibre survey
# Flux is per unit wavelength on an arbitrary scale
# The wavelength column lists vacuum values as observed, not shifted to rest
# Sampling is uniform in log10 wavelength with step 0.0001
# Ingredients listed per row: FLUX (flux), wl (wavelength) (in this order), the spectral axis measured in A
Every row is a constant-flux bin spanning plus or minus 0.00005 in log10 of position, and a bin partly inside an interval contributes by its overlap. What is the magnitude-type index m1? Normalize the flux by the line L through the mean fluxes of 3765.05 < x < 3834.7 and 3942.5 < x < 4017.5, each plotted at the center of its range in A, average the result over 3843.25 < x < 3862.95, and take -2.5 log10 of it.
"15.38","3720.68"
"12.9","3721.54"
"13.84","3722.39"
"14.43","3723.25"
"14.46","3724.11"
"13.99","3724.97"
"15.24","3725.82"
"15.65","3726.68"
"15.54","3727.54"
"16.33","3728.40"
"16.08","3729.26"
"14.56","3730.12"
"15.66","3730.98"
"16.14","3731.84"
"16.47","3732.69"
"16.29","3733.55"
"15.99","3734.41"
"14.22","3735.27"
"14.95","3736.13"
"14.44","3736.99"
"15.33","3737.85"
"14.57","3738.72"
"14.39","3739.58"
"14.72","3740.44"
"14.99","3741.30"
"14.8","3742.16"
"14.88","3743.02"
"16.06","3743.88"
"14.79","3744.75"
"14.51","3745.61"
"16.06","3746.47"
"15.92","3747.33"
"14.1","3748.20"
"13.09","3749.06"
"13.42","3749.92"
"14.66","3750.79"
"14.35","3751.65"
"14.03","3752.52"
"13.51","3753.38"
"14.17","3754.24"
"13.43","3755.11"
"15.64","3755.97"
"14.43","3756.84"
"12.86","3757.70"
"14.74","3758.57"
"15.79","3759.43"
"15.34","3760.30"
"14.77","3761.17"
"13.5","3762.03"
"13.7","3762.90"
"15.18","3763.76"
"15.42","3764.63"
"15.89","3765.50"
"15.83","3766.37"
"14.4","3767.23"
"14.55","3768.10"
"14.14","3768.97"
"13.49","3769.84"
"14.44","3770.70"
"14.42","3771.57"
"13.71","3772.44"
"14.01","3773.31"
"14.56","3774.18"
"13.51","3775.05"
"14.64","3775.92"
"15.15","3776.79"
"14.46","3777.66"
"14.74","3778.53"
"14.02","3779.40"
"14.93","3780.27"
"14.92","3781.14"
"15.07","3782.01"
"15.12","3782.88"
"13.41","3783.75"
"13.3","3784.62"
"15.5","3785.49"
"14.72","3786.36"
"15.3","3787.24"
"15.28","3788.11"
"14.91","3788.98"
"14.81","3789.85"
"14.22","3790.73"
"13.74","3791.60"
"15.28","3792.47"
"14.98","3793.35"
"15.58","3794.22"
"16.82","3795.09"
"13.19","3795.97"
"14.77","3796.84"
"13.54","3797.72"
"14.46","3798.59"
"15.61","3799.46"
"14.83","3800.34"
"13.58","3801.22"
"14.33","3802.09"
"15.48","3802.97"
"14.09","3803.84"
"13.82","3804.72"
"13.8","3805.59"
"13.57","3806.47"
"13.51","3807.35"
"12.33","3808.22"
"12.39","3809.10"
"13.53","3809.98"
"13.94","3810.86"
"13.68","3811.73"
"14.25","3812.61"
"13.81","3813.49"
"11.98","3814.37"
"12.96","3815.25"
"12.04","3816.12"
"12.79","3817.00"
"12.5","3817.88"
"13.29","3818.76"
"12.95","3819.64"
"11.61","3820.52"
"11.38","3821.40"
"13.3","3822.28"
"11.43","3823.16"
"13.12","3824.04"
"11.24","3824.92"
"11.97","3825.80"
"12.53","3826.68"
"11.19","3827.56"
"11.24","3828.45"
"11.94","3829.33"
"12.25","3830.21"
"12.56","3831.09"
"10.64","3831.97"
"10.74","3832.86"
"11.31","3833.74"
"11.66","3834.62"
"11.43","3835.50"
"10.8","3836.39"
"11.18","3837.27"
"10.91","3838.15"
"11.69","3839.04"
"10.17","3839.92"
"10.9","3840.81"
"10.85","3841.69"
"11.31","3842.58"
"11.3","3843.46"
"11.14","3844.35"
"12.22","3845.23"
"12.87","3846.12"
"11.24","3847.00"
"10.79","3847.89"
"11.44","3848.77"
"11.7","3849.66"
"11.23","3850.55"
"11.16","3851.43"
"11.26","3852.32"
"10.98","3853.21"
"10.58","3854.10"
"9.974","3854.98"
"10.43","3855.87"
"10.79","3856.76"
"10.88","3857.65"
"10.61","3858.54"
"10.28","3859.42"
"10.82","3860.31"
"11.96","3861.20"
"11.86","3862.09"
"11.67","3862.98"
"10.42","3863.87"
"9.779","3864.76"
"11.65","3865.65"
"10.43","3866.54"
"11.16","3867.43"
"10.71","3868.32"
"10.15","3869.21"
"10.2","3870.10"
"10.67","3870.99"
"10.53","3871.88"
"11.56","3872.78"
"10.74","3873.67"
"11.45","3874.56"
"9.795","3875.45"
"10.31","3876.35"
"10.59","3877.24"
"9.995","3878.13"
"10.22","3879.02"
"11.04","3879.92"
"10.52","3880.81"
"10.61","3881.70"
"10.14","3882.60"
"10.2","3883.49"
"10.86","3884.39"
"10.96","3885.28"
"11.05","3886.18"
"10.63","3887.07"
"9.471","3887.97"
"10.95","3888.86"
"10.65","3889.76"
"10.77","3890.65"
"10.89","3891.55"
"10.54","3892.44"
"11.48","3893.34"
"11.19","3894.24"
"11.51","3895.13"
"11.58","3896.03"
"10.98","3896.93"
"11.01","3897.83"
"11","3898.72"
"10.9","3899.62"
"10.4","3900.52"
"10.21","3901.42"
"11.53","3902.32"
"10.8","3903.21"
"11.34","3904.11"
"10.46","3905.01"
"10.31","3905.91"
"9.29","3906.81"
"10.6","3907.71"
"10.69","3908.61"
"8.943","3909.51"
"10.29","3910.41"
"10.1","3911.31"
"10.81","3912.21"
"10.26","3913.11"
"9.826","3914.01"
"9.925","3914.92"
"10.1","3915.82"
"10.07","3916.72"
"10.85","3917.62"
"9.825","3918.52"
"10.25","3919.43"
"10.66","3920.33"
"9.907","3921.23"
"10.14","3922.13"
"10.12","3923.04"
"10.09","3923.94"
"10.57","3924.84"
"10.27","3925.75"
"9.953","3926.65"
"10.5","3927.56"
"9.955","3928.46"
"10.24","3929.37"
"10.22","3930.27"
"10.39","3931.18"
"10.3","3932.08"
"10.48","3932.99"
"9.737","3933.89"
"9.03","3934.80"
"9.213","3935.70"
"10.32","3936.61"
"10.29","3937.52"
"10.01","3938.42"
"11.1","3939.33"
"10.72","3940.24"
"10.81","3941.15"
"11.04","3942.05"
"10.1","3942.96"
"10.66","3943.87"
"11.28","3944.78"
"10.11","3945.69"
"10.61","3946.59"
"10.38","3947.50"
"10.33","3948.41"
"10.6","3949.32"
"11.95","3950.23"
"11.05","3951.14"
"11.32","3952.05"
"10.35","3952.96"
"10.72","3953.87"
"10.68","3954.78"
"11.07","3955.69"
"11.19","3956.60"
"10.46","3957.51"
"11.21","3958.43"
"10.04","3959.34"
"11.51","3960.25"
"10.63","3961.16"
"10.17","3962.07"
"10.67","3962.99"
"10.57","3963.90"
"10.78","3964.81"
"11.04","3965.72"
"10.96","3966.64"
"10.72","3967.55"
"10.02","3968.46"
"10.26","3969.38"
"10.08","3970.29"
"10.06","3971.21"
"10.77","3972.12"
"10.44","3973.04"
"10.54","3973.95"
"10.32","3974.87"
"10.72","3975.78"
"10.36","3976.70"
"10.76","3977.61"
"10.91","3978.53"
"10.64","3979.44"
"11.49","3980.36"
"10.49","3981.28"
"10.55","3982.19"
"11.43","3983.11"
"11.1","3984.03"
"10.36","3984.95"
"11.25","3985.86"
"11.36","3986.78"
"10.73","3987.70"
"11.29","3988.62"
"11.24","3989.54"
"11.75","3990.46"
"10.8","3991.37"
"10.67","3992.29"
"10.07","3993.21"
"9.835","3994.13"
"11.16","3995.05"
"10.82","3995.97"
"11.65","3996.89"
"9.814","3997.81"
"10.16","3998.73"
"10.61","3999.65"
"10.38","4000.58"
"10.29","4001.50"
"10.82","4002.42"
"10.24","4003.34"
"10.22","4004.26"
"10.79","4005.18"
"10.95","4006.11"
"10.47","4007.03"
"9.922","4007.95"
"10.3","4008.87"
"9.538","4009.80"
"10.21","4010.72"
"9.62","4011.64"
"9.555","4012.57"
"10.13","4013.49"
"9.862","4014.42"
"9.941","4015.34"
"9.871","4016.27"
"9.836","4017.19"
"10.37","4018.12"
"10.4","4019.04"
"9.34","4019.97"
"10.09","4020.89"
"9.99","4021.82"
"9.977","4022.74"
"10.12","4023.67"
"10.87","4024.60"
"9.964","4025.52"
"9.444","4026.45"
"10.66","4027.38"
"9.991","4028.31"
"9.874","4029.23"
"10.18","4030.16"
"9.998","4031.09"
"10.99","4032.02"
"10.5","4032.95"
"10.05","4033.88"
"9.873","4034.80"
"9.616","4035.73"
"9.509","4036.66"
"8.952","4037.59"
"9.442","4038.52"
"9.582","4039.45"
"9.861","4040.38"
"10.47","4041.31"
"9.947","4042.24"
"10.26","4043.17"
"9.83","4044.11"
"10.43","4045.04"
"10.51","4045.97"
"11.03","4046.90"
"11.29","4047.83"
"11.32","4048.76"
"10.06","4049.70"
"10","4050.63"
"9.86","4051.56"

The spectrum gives 0.15 mag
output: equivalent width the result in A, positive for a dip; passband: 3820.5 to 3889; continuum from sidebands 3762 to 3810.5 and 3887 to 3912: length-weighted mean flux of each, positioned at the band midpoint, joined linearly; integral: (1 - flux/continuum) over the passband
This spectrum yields 6.1 A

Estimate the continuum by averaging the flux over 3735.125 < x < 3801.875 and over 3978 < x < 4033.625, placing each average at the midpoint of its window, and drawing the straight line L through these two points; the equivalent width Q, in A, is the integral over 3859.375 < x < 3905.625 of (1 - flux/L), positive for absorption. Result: 6.6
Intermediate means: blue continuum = 14.6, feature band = 10.8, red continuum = 10.4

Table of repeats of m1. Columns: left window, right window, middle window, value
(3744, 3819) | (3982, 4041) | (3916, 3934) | 0.15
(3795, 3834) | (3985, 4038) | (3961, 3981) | 0.03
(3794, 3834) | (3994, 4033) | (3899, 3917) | 0.14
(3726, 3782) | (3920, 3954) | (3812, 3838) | 0.09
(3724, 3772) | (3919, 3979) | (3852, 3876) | 0.15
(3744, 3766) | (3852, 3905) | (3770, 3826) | -0.05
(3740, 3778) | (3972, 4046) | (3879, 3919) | 0.15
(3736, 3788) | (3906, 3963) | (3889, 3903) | 0.03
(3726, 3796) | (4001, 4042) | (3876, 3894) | 0.18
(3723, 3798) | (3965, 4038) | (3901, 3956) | 0.13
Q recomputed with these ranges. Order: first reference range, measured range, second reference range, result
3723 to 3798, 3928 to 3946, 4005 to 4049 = 2.1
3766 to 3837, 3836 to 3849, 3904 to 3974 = 1.4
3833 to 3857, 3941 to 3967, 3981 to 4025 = -0.3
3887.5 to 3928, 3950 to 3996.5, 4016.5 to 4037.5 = -2.3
